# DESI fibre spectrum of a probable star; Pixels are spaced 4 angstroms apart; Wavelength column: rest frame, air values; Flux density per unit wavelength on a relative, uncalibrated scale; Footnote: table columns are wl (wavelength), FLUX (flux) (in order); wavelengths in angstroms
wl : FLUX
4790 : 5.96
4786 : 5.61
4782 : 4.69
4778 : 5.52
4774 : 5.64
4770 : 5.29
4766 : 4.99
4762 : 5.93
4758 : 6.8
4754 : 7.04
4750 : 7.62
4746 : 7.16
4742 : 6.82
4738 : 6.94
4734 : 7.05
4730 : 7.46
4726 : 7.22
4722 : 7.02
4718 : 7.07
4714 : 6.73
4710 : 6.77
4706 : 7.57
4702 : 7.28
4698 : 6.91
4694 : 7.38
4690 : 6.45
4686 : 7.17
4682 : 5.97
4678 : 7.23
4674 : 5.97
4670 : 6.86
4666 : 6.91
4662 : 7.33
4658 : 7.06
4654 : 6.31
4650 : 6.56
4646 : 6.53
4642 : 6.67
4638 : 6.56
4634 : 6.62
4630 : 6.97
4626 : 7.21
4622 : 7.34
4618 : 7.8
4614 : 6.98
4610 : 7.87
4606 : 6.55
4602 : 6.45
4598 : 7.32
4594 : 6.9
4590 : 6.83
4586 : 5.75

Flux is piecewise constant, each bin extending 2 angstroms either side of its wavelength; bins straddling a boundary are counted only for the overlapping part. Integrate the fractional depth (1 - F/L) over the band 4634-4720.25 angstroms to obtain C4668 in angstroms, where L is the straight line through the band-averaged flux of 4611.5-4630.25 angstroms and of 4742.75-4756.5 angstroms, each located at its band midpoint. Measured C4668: 5.3 angstroms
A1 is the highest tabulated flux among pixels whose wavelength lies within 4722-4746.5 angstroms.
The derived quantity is 7.46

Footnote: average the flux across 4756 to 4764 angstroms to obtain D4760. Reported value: 6.37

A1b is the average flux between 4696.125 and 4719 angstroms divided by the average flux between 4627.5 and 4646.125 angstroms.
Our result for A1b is 1.1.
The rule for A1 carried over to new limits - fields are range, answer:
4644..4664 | 7.33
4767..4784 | 5.64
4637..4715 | 7.57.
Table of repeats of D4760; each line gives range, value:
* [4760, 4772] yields 5.4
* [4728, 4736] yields 7.25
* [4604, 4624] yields 7.31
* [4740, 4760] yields 7.09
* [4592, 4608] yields 6.8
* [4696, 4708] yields 7.25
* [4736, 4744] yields 6.88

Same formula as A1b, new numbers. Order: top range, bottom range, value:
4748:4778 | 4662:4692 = 0.92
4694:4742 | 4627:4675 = 1.06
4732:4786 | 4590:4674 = 0.90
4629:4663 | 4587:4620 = 0.95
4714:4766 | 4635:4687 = 1.03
